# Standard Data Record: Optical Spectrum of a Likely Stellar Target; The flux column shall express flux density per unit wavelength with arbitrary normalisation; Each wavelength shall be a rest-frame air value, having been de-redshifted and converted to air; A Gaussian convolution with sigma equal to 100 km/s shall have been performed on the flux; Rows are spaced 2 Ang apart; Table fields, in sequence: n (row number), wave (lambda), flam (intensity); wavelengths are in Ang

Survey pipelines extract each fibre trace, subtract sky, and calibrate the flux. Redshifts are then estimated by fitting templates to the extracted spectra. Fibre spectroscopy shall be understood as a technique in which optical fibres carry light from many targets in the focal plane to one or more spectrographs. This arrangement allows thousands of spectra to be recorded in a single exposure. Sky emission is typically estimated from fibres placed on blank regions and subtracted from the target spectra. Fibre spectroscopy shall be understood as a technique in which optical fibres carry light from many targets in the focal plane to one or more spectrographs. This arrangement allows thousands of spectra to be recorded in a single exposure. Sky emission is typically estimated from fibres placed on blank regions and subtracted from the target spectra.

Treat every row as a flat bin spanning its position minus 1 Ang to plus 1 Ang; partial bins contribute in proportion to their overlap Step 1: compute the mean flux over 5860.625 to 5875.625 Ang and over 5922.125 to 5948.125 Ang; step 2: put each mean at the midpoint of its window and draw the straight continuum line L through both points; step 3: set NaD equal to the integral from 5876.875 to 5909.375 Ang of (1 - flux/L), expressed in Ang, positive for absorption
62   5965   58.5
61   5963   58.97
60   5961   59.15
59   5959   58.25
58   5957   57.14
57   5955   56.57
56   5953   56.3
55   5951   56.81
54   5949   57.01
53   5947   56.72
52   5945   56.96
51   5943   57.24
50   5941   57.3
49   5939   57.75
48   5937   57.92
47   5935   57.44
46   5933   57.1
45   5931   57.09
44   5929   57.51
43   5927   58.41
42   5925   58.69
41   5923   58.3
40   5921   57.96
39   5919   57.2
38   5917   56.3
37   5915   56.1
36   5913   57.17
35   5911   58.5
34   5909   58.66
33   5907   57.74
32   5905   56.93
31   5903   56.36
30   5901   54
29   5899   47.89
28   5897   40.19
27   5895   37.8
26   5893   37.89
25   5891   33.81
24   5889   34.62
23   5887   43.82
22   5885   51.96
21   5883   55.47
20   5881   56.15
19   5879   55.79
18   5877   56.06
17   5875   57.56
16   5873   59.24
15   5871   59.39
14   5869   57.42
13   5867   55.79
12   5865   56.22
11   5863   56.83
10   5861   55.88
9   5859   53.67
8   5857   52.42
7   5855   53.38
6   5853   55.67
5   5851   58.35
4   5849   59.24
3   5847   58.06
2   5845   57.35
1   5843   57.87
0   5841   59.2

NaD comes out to 4.9 Ang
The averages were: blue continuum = 57.3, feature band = 48.8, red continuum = 57.6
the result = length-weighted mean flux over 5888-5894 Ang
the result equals 35.4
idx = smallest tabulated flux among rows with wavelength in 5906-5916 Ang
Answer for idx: 56.1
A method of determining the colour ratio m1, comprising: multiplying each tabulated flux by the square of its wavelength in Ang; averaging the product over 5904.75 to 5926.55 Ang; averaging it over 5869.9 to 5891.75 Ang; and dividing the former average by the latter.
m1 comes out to 1.1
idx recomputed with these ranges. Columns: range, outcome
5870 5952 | 33.81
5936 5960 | 56.3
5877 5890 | 34.62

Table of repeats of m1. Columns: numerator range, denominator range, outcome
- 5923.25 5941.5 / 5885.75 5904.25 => 1.35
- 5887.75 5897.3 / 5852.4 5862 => 0.69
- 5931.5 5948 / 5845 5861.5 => 1.06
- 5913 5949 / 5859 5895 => 1.13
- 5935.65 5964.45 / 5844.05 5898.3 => 1.13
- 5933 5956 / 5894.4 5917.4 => 1.08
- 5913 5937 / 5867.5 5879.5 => 1.02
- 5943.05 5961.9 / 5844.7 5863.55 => 1.06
